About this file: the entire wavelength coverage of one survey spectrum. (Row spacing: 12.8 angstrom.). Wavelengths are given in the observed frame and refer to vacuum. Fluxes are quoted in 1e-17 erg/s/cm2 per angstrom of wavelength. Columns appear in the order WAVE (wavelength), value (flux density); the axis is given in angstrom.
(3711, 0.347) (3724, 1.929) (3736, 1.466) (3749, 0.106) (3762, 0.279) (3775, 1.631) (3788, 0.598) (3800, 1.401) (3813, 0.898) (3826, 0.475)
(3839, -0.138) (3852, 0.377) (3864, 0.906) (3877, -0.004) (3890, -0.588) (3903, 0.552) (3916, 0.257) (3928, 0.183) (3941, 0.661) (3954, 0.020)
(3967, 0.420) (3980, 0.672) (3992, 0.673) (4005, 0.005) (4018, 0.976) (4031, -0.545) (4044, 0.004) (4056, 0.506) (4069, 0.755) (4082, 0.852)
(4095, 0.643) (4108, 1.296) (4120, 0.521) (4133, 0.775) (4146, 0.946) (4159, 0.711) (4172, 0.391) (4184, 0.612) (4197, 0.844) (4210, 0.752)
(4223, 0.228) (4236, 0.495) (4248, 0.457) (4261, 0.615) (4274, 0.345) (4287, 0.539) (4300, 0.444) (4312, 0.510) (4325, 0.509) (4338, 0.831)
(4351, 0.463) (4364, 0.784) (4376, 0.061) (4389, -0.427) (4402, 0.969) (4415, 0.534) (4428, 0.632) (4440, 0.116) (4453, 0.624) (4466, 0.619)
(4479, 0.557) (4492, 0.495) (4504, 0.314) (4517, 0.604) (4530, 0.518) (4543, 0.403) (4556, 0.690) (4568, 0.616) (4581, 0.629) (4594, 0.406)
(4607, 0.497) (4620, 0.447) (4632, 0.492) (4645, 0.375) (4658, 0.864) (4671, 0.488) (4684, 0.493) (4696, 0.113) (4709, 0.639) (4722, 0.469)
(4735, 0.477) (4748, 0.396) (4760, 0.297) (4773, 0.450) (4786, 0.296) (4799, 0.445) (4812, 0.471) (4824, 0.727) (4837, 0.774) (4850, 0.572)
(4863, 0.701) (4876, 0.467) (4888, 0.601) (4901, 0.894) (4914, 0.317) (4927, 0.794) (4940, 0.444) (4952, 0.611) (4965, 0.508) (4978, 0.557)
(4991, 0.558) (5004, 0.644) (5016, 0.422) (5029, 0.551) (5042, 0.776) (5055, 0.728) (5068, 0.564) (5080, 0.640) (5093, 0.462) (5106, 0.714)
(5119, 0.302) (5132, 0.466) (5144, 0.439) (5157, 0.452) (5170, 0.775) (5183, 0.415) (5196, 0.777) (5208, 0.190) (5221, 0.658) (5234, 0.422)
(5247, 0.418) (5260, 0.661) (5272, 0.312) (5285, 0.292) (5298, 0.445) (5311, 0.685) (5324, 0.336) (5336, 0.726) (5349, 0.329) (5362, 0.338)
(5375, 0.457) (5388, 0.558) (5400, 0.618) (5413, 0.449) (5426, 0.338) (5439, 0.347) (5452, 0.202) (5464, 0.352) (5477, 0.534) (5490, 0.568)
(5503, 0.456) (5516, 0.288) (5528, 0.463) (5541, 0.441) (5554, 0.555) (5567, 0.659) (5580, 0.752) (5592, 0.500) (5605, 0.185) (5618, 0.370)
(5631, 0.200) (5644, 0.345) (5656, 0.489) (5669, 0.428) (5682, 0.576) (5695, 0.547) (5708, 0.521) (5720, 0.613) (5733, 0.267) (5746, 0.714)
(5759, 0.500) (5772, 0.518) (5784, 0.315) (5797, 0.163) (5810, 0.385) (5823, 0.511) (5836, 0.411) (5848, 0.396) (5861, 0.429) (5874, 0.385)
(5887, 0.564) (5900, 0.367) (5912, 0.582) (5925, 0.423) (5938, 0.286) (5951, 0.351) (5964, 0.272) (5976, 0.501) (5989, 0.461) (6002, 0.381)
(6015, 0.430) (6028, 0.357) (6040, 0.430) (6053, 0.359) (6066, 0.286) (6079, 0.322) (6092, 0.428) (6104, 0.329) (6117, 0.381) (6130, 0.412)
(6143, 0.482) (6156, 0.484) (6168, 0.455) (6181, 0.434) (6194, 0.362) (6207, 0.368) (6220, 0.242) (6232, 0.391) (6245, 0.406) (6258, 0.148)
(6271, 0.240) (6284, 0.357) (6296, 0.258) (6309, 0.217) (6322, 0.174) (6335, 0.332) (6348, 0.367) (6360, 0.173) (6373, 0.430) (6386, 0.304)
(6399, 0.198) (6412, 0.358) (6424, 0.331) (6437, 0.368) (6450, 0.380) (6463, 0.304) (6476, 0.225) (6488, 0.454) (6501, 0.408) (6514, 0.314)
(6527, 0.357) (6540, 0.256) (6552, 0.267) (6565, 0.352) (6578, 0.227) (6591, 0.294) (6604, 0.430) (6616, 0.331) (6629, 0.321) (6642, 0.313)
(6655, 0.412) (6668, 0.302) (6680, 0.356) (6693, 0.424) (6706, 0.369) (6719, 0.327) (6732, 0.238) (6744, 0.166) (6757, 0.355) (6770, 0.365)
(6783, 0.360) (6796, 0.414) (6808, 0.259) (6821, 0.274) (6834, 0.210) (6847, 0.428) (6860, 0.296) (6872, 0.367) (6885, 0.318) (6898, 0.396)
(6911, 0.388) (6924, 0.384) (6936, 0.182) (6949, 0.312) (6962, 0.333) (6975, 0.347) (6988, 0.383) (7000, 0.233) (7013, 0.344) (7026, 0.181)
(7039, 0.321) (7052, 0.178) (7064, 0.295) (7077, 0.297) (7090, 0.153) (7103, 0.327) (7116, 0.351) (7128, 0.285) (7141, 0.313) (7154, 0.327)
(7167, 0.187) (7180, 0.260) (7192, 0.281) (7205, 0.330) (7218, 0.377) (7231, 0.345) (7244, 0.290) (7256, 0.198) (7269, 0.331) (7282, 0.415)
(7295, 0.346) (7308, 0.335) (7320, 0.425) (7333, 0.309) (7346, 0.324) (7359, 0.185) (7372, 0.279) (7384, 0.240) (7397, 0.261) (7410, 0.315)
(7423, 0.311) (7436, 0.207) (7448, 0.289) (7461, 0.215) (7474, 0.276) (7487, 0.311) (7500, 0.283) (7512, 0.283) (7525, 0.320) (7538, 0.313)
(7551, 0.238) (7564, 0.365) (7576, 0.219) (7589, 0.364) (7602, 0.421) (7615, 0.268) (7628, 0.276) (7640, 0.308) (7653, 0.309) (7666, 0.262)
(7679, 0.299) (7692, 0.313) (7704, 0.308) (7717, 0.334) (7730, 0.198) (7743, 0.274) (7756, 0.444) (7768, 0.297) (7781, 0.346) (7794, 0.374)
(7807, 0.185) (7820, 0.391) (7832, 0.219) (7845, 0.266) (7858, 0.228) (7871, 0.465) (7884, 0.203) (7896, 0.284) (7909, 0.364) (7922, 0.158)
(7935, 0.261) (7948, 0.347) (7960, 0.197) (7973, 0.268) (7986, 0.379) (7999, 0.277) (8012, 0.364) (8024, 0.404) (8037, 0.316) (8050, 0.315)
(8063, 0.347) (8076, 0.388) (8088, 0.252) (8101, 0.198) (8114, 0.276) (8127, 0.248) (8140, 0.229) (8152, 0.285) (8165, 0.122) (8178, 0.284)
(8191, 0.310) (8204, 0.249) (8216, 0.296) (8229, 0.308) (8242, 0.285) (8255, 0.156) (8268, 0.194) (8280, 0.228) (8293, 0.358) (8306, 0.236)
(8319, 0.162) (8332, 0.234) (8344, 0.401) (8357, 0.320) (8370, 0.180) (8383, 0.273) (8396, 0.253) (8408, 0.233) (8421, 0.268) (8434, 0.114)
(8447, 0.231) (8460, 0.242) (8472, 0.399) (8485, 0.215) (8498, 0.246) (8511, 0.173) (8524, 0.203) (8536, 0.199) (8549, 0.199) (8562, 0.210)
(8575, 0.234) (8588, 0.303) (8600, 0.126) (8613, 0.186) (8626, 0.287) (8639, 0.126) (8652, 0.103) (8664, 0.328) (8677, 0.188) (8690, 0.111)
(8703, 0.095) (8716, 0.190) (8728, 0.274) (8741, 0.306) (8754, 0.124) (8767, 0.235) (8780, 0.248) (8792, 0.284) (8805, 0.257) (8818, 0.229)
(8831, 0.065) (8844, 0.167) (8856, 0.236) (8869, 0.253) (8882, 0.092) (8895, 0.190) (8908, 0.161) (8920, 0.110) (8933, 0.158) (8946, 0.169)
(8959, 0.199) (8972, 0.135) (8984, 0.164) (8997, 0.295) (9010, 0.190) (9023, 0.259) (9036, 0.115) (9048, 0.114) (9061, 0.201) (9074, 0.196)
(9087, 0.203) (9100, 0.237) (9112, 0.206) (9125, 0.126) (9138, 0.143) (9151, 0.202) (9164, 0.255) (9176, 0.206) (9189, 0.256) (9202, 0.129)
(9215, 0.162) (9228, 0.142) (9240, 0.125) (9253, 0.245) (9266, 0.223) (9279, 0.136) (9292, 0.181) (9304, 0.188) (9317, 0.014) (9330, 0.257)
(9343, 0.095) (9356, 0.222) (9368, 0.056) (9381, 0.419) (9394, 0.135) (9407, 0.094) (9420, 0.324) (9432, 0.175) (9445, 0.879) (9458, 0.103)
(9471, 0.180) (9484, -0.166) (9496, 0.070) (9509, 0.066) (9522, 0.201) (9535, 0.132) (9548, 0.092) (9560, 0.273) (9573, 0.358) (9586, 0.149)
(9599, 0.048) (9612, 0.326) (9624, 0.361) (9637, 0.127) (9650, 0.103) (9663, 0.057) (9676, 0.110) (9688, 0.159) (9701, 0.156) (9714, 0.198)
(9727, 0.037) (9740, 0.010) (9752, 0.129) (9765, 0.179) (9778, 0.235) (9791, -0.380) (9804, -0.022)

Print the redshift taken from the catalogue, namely 0.019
